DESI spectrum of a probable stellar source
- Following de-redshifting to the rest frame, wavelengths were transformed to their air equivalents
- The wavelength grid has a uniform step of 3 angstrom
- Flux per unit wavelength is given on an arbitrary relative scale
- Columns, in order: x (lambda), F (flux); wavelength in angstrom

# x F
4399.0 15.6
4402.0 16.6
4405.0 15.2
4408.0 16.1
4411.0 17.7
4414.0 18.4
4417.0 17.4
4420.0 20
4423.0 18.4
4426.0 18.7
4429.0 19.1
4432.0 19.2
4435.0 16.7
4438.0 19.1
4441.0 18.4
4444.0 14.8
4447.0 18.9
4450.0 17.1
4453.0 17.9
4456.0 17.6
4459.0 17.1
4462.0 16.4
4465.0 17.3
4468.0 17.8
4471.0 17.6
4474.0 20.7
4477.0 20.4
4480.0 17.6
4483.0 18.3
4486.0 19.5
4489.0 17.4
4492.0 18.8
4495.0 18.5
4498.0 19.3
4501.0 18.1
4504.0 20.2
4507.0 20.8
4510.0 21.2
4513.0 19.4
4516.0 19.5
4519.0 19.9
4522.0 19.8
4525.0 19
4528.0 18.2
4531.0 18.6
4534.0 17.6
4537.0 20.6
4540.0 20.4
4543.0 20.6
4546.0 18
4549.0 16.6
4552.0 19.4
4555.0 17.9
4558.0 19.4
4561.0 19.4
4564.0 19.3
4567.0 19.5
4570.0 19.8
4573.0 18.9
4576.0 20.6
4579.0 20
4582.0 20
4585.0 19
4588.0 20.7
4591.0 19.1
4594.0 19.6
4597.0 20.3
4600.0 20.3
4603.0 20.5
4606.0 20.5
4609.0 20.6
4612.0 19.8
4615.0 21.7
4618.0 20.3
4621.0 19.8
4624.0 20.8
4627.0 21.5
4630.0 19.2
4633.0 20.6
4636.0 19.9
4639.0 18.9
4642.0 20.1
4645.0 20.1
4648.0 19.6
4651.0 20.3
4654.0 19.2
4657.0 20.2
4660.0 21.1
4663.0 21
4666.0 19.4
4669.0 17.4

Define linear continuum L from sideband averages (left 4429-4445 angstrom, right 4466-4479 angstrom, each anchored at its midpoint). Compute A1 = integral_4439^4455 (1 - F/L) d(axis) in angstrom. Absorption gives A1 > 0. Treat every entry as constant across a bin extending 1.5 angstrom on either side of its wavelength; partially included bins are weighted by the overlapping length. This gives 0.6 angstrom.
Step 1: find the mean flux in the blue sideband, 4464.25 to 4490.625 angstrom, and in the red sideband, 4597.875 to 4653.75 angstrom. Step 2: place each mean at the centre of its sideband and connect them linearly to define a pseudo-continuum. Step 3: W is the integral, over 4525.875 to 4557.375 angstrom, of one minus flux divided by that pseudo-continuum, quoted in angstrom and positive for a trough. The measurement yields 0.75 angstrom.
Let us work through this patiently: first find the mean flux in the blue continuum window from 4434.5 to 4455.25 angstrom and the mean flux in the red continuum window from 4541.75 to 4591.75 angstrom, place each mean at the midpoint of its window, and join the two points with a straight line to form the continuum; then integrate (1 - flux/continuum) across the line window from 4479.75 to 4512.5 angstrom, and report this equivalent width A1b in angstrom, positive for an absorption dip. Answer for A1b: -1.4 angstrom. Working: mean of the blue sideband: 17.6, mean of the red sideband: 19.3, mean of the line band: 19.1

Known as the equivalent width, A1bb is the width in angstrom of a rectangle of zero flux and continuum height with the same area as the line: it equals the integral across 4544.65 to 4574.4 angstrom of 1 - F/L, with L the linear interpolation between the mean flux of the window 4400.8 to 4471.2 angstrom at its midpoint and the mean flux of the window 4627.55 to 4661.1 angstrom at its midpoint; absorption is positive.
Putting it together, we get 0.3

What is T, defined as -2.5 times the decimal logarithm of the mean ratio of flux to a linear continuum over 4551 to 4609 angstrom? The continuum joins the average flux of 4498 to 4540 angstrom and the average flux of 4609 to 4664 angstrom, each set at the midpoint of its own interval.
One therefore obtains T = 0.008 mag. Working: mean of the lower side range 19.5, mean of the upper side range 20.2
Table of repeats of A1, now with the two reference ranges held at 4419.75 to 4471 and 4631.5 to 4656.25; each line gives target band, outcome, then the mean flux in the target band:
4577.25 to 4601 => -0.7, 19.9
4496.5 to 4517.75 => -1.5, 19.8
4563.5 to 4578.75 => -0.4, 19.7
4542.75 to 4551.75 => 0.3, 18.2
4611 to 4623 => -0.5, 20.4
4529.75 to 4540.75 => -0.3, 19.2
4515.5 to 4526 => -0.5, 19.6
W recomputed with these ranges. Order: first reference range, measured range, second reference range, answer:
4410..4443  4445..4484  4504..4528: 2.1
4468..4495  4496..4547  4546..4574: -1.9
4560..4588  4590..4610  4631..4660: -0.4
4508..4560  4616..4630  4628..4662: -0.5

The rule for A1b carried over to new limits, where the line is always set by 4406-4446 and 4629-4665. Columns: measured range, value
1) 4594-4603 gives -0.30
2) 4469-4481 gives -0.43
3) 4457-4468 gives 0.74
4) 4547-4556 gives 0.55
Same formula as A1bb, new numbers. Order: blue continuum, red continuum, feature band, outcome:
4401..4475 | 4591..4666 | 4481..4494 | -0.05 angstrom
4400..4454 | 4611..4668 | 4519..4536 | 0.07 angstrom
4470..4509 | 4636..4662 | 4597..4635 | -1.31 angstrom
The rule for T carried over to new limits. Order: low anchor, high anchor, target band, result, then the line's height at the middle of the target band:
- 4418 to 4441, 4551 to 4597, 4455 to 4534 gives 0.02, 19.1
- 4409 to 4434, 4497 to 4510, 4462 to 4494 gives 0.06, 19.4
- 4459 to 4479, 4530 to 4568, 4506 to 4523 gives -0.08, 18.7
